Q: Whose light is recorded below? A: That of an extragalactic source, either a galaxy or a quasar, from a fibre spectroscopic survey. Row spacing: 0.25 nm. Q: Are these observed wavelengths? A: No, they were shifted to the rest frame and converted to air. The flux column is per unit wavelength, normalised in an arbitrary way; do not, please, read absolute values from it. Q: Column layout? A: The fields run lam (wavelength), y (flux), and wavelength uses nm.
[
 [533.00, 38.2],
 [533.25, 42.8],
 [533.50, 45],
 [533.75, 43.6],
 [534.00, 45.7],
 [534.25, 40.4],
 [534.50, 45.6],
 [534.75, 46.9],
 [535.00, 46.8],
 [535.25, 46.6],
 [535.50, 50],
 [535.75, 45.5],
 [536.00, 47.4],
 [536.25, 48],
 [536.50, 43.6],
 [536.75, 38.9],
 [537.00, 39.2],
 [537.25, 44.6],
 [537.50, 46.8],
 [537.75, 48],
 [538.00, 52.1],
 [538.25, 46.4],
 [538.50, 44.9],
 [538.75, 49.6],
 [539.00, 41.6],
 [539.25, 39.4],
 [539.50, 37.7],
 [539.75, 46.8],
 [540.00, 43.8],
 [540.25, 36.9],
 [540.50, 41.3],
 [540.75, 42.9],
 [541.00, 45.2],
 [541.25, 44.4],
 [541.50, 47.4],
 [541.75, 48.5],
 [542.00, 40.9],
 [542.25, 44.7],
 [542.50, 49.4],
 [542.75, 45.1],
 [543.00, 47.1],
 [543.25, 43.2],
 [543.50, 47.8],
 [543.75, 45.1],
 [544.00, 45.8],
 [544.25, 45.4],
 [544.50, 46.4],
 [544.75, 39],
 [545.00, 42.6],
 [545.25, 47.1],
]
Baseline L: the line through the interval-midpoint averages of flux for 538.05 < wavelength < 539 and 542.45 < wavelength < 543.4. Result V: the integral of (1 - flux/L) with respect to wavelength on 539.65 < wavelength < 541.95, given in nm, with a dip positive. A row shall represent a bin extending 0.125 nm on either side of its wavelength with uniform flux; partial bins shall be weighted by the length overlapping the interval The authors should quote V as 0.11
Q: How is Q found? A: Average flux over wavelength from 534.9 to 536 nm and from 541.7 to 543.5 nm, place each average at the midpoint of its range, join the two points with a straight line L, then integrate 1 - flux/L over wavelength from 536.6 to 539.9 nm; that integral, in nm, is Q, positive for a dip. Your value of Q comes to 0.16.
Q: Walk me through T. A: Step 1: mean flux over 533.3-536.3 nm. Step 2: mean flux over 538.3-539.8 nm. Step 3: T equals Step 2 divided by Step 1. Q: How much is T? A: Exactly 0.95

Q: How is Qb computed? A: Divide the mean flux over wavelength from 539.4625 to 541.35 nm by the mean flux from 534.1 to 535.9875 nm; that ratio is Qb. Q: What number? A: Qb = 0.92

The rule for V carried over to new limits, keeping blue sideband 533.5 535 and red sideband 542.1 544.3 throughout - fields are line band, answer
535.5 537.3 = 0.03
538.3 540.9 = 0.16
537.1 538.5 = -0.06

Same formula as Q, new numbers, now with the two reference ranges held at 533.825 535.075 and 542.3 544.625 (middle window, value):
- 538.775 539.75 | 0.09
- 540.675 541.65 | 0.01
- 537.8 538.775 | -0.06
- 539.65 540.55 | 0.07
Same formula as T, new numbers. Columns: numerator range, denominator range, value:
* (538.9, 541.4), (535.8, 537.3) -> 0.96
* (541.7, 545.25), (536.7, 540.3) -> 1.02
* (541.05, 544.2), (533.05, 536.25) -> 1.01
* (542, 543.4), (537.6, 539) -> 0.96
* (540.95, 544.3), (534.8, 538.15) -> 0.99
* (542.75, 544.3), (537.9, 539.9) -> 1.02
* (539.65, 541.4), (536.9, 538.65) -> 0.93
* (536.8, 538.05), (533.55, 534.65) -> 1.03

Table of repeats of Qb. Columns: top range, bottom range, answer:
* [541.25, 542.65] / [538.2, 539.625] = 1.07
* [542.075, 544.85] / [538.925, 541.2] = 1.08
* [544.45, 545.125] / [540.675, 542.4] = 0.94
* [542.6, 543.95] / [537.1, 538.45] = 0.97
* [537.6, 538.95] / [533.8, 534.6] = 1.09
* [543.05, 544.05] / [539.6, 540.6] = 1.08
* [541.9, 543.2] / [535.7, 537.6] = 1.03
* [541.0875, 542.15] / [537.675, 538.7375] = 0.94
